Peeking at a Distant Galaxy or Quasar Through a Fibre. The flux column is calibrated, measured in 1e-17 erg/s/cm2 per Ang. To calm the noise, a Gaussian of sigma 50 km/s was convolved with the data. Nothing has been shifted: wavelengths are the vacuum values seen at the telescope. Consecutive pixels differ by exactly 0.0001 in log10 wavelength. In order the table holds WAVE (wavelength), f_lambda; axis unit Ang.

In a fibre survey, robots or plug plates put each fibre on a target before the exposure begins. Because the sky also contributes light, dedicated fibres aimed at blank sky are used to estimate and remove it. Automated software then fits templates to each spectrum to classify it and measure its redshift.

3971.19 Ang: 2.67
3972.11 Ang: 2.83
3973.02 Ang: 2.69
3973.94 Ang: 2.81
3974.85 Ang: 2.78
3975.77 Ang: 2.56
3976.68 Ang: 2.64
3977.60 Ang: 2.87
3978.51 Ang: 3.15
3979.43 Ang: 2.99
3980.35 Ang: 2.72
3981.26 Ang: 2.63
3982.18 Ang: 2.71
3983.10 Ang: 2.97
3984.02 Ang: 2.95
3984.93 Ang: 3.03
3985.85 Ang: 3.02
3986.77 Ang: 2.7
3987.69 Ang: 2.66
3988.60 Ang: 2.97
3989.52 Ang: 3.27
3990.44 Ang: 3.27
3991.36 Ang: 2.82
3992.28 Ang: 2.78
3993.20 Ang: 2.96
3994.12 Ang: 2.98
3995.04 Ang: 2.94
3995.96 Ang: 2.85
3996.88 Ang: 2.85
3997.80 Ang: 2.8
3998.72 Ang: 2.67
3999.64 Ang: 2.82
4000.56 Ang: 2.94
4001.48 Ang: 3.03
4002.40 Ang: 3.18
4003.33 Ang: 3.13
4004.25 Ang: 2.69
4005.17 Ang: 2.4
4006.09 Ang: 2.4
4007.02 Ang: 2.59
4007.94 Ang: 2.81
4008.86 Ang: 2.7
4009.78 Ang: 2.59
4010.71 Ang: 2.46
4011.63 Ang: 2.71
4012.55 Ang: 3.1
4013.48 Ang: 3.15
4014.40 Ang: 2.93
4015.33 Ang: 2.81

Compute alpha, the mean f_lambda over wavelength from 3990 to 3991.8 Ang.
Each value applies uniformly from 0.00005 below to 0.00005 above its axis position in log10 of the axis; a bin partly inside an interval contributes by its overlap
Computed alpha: 3.04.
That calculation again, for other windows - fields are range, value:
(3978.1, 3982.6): 2.84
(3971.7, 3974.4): 2.78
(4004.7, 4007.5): 2.47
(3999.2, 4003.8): 3.02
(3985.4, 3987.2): 2.86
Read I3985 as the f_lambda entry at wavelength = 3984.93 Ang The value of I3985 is 3.03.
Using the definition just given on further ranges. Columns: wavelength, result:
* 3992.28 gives 2.78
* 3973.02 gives 2.69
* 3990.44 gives 3.27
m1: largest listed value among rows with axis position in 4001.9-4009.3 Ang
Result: 3.18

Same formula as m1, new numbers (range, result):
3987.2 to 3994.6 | 3.27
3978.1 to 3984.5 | 3.15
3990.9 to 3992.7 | 2.82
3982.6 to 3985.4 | 3.03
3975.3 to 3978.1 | 2.87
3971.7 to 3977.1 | 2.83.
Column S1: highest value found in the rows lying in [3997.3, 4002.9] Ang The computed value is 3.18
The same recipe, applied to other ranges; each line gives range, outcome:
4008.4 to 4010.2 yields 2.7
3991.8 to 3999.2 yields 2.98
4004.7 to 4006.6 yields 2.4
